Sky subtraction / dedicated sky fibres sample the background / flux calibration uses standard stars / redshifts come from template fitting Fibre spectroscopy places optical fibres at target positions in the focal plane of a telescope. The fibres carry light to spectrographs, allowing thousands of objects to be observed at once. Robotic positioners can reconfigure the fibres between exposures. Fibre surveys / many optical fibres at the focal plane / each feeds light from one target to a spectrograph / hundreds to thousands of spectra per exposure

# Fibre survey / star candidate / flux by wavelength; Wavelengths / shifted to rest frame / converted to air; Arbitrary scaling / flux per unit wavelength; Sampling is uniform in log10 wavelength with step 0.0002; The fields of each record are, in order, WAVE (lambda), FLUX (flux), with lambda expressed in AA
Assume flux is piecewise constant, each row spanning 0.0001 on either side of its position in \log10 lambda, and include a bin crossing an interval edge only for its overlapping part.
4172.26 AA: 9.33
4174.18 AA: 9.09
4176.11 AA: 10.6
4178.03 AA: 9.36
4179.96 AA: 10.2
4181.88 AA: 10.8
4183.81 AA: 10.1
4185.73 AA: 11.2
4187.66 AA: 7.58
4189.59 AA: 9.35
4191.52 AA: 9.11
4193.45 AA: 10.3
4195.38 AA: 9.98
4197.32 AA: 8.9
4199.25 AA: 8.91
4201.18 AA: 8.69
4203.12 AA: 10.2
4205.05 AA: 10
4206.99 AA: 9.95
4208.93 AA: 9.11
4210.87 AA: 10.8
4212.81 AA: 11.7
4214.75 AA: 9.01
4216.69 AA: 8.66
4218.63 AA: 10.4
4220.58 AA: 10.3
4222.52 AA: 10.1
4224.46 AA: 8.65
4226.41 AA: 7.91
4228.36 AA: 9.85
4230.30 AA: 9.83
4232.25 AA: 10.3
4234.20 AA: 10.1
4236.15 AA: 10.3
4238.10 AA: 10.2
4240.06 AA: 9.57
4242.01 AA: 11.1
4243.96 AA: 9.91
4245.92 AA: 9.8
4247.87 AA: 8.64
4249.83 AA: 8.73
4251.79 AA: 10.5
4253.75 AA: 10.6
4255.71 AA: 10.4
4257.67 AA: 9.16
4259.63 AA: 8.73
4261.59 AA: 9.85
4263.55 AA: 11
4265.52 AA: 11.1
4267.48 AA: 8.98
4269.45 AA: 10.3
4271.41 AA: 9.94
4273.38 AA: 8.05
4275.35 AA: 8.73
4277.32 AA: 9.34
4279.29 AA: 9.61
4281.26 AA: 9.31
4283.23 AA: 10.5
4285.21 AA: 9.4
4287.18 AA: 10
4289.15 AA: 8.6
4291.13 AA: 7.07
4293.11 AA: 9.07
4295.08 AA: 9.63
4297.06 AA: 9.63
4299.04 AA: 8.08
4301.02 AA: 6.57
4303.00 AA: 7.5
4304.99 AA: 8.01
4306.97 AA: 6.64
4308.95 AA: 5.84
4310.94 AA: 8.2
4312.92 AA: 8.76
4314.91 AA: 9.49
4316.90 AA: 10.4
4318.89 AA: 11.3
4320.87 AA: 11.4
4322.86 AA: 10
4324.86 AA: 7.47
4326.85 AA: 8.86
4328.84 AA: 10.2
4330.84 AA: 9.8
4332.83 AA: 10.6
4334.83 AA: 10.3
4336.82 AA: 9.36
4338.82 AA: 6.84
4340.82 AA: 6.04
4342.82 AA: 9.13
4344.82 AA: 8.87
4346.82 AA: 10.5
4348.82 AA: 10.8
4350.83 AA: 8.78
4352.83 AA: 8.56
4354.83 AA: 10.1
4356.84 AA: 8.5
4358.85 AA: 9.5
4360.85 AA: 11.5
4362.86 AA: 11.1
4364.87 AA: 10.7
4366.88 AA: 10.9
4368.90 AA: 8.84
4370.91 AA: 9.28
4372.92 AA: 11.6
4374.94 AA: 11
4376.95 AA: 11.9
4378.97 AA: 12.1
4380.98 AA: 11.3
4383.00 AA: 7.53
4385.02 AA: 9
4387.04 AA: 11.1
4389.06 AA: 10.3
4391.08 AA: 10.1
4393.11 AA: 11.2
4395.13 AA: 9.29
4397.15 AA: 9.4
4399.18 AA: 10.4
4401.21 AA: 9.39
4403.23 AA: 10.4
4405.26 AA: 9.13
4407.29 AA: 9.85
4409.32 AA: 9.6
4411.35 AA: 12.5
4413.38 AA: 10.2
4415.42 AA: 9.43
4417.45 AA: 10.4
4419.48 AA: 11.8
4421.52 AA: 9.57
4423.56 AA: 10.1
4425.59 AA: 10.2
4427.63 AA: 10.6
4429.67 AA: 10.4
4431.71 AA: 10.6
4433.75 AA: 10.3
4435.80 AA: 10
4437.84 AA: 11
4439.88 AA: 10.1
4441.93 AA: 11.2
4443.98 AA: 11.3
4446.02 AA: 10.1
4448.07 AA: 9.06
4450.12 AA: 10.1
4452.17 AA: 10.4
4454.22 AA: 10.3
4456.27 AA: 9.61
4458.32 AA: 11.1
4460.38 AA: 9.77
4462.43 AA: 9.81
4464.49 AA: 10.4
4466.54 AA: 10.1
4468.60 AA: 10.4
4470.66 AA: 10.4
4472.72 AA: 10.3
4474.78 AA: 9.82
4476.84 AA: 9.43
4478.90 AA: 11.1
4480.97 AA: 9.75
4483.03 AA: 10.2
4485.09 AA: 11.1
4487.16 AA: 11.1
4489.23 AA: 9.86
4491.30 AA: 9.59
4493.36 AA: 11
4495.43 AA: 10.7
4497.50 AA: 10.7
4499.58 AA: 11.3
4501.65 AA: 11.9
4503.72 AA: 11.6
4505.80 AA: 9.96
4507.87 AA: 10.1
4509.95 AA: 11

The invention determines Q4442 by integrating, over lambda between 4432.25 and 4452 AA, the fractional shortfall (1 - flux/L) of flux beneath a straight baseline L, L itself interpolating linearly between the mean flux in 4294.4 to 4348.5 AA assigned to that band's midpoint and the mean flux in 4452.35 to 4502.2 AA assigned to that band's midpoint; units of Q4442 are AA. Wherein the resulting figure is -0.6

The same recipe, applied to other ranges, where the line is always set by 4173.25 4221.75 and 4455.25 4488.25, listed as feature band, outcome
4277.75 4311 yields 4.94 AA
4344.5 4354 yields 0.46 AA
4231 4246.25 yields -0.50 AA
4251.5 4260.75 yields 0.05 AA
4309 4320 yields 0.73 AA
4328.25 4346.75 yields 1.78 AA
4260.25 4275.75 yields 0.22 AA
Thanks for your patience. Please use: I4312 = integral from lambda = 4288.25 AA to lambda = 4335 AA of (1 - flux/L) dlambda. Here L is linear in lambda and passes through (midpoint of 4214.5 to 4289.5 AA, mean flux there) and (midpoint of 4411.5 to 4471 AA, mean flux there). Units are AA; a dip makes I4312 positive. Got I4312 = 4.86 AA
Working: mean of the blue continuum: 9.69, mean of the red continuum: 10.3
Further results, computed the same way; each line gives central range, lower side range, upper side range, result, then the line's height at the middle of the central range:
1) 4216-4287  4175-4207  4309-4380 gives 0.0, 9.72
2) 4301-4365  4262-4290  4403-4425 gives 4.8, 9.9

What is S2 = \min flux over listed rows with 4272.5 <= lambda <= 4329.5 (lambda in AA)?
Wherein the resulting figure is 5.84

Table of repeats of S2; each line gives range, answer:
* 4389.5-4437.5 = 9.13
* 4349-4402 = 7.53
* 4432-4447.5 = 10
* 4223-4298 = 7.07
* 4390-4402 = 9.29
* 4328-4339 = 6.84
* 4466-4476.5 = 9.82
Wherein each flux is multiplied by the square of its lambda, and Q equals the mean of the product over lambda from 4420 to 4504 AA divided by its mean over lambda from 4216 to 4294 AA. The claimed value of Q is 1.2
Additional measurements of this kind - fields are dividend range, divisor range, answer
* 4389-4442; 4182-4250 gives 1.16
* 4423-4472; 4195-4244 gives 1.17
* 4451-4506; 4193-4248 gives 1.20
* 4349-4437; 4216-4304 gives 1.15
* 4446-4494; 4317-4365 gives 1.13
